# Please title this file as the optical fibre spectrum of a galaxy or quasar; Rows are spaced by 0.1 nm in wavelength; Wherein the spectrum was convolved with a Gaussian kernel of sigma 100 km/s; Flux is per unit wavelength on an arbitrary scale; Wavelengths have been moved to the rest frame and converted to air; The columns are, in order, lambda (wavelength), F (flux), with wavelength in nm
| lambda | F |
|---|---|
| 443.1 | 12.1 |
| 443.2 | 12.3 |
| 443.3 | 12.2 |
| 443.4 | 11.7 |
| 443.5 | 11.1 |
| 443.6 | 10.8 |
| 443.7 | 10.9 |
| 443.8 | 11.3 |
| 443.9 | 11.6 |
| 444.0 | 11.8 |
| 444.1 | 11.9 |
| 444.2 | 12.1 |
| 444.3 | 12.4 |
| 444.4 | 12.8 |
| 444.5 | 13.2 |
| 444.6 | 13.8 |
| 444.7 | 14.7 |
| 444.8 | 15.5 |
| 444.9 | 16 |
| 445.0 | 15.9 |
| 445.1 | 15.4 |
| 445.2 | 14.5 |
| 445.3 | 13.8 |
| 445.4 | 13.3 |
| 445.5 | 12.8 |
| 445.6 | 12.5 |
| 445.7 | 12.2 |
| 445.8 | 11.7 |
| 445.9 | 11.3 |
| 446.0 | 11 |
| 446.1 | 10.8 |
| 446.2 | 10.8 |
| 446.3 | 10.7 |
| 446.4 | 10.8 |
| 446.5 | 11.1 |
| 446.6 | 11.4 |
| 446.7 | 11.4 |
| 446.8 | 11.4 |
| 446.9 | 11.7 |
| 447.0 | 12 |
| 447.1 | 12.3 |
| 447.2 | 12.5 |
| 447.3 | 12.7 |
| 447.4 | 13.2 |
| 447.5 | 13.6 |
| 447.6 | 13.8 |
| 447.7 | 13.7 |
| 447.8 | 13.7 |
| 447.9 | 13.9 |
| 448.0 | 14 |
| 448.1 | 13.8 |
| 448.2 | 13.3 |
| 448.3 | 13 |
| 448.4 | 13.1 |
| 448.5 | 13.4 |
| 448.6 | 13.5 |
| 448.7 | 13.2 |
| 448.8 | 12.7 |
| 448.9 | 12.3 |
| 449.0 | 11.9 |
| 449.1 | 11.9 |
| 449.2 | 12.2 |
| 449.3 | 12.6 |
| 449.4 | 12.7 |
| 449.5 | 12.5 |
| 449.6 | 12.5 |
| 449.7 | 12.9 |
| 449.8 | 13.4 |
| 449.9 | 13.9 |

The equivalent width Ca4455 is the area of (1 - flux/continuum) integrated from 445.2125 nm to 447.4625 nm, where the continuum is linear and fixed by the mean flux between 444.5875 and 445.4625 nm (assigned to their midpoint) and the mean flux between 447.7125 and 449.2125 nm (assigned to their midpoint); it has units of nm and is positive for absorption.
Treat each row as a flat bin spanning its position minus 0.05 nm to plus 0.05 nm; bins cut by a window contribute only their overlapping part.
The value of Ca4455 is 0.35 nm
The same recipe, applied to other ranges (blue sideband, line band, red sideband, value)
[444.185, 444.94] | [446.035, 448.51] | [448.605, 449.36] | 0.10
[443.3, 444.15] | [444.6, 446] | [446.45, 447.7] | -0.22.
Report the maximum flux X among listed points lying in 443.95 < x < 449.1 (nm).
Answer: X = 16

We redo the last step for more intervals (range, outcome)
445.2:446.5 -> 14.5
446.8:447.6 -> 13.8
